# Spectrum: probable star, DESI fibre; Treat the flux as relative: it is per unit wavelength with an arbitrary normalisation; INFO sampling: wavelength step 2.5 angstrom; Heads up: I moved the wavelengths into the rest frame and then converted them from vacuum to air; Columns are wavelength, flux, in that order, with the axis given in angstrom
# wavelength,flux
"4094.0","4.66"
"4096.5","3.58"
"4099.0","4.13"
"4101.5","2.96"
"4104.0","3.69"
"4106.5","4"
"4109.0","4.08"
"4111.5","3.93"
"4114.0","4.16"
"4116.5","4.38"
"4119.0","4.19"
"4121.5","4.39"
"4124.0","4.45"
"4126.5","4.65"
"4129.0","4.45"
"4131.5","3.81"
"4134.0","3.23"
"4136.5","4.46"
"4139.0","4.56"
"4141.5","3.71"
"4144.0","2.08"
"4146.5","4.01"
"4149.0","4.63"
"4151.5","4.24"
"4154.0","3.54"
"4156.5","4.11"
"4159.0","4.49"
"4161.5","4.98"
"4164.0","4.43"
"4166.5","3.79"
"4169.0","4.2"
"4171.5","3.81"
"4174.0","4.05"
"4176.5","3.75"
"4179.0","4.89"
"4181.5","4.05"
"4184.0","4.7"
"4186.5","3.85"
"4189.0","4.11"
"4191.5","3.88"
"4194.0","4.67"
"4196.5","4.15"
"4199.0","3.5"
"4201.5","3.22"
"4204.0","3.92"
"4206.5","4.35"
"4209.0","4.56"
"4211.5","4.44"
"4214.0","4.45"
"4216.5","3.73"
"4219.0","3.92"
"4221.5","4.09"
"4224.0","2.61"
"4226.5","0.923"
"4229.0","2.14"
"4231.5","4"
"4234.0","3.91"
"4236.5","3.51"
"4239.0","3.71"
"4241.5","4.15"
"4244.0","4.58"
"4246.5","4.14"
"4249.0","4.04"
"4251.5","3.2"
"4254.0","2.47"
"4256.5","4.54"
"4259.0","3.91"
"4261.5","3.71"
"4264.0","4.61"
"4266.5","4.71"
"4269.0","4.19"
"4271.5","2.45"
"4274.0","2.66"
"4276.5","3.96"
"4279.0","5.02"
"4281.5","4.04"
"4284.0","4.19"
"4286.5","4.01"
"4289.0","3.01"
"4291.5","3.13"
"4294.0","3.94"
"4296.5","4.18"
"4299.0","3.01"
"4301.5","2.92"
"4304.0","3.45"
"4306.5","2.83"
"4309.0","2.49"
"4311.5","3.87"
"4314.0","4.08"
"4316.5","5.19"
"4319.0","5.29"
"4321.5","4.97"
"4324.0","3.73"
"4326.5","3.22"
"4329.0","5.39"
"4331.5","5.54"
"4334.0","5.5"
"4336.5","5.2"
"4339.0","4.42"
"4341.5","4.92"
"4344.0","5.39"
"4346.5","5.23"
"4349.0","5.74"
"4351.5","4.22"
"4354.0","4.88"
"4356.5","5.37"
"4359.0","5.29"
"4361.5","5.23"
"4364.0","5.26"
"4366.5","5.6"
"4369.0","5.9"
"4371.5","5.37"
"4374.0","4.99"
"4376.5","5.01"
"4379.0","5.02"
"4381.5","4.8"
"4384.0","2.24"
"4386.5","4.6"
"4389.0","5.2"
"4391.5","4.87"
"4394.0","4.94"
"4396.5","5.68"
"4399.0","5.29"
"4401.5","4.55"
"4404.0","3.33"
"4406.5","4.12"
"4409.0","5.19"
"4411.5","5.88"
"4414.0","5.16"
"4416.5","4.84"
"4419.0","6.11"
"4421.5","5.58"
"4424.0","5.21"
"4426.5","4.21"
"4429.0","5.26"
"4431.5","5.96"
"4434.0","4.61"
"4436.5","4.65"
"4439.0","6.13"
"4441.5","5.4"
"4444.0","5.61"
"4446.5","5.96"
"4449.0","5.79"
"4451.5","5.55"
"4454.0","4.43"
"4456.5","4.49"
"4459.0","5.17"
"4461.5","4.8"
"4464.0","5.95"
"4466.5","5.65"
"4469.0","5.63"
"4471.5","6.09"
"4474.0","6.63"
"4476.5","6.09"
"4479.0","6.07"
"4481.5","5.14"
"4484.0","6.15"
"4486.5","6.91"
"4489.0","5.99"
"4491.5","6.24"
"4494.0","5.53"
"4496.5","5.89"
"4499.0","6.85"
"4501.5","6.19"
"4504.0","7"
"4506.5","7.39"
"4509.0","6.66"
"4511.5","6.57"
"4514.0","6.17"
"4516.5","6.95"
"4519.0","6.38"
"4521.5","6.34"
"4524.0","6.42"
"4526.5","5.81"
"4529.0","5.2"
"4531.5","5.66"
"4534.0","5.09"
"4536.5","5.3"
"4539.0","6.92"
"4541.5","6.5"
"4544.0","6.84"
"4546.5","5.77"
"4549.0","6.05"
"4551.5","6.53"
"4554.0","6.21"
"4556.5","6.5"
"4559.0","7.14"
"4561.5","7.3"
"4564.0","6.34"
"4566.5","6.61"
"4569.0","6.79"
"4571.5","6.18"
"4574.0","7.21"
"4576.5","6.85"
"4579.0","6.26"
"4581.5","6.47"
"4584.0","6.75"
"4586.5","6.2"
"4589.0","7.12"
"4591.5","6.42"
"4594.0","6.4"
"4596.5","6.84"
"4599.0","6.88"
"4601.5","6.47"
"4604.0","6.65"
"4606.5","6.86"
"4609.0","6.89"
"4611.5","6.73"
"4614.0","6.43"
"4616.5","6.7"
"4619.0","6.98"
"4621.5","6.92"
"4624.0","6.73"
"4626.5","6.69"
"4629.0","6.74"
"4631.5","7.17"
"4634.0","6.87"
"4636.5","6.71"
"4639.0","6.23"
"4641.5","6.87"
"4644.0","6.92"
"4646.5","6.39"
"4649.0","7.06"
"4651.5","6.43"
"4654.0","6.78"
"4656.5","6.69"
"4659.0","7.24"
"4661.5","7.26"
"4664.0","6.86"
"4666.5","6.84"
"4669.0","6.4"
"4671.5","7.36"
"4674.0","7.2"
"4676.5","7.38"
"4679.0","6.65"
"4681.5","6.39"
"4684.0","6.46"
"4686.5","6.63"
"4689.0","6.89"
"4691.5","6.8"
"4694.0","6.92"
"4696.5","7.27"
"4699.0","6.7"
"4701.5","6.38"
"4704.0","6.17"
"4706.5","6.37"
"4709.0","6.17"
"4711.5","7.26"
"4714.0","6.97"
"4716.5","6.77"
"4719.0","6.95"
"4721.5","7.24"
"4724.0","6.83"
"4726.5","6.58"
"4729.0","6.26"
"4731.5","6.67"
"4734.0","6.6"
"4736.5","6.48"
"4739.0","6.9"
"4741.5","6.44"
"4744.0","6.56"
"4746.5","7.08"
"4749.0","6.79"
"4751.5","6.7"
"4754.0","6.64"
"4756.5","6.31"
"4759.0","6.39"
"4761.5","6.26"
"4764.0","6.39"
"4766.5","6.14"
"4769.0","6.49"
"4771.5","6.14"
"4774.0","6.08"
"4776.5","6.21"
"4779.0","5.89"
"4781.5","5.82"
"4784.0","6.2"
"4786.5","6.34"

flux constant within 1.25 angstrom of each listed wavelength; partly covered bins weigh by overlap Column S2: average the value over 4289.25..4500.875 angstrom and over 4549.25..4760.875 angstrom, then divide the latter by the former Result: 1.3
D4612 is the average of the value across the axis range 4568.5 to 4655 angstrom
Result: 6.7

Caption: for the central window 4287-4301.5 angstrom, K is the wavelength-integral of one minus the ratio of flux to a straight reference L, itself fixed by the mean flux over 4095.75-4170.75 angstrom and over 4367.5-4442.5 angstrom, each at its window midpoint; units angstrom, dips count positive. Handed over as 3.7 angstrom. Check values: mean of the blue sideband 4.05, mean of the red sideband 5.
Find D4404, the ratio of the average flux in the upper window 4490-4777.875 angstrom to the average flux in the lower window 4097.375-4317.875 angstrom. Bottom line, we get 1.70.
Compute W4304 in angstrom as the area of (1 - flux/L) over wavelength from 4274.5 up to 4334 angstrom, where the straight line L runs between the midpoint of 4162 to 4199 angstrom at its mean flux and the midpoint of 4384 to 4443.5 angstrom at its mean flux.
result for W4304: 8.1 angstrom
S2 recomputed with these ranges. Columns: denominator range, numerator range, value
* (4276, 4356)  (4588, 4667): 1.58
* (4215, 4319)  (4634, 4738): 1.85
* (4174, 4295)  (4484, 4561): 1.65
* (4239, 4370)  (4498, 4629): 1.52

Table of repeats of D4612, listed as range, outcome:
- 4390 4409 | 4.72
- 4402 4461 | 5.15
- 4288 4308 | 3.3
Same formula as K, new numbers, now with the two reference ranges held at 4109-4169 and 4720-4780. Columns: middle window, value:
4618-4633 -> -2.1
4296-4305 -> 2.7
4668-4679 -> -1.5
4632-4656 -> -2.4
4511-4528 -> -2.3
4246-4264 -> 3.2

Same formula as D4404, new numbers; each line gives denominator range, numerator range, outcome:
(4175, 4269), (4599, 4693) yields 1.75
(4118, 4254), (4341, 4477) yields 1.32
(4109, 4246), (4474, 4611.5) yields 1.61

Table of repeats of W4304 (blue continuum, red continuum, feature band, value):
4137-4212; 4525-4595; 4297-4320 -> 5.7 angstrom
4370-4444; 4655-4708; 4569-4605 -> -2.6 angstrom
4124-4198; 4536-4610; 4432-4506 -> 2.6 angstrom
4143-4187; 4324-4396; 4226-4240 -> 4.0 angstrom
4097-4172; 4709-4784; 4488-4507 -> -2.8 angstrom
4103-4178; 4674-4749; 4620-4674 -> -3.4 angstrom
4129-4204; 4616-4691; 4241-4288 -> 6.9 angstrom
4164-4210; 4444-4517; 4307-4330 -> 3.5 angstrom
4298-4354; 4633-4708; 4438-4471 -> -0.9 angstrom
